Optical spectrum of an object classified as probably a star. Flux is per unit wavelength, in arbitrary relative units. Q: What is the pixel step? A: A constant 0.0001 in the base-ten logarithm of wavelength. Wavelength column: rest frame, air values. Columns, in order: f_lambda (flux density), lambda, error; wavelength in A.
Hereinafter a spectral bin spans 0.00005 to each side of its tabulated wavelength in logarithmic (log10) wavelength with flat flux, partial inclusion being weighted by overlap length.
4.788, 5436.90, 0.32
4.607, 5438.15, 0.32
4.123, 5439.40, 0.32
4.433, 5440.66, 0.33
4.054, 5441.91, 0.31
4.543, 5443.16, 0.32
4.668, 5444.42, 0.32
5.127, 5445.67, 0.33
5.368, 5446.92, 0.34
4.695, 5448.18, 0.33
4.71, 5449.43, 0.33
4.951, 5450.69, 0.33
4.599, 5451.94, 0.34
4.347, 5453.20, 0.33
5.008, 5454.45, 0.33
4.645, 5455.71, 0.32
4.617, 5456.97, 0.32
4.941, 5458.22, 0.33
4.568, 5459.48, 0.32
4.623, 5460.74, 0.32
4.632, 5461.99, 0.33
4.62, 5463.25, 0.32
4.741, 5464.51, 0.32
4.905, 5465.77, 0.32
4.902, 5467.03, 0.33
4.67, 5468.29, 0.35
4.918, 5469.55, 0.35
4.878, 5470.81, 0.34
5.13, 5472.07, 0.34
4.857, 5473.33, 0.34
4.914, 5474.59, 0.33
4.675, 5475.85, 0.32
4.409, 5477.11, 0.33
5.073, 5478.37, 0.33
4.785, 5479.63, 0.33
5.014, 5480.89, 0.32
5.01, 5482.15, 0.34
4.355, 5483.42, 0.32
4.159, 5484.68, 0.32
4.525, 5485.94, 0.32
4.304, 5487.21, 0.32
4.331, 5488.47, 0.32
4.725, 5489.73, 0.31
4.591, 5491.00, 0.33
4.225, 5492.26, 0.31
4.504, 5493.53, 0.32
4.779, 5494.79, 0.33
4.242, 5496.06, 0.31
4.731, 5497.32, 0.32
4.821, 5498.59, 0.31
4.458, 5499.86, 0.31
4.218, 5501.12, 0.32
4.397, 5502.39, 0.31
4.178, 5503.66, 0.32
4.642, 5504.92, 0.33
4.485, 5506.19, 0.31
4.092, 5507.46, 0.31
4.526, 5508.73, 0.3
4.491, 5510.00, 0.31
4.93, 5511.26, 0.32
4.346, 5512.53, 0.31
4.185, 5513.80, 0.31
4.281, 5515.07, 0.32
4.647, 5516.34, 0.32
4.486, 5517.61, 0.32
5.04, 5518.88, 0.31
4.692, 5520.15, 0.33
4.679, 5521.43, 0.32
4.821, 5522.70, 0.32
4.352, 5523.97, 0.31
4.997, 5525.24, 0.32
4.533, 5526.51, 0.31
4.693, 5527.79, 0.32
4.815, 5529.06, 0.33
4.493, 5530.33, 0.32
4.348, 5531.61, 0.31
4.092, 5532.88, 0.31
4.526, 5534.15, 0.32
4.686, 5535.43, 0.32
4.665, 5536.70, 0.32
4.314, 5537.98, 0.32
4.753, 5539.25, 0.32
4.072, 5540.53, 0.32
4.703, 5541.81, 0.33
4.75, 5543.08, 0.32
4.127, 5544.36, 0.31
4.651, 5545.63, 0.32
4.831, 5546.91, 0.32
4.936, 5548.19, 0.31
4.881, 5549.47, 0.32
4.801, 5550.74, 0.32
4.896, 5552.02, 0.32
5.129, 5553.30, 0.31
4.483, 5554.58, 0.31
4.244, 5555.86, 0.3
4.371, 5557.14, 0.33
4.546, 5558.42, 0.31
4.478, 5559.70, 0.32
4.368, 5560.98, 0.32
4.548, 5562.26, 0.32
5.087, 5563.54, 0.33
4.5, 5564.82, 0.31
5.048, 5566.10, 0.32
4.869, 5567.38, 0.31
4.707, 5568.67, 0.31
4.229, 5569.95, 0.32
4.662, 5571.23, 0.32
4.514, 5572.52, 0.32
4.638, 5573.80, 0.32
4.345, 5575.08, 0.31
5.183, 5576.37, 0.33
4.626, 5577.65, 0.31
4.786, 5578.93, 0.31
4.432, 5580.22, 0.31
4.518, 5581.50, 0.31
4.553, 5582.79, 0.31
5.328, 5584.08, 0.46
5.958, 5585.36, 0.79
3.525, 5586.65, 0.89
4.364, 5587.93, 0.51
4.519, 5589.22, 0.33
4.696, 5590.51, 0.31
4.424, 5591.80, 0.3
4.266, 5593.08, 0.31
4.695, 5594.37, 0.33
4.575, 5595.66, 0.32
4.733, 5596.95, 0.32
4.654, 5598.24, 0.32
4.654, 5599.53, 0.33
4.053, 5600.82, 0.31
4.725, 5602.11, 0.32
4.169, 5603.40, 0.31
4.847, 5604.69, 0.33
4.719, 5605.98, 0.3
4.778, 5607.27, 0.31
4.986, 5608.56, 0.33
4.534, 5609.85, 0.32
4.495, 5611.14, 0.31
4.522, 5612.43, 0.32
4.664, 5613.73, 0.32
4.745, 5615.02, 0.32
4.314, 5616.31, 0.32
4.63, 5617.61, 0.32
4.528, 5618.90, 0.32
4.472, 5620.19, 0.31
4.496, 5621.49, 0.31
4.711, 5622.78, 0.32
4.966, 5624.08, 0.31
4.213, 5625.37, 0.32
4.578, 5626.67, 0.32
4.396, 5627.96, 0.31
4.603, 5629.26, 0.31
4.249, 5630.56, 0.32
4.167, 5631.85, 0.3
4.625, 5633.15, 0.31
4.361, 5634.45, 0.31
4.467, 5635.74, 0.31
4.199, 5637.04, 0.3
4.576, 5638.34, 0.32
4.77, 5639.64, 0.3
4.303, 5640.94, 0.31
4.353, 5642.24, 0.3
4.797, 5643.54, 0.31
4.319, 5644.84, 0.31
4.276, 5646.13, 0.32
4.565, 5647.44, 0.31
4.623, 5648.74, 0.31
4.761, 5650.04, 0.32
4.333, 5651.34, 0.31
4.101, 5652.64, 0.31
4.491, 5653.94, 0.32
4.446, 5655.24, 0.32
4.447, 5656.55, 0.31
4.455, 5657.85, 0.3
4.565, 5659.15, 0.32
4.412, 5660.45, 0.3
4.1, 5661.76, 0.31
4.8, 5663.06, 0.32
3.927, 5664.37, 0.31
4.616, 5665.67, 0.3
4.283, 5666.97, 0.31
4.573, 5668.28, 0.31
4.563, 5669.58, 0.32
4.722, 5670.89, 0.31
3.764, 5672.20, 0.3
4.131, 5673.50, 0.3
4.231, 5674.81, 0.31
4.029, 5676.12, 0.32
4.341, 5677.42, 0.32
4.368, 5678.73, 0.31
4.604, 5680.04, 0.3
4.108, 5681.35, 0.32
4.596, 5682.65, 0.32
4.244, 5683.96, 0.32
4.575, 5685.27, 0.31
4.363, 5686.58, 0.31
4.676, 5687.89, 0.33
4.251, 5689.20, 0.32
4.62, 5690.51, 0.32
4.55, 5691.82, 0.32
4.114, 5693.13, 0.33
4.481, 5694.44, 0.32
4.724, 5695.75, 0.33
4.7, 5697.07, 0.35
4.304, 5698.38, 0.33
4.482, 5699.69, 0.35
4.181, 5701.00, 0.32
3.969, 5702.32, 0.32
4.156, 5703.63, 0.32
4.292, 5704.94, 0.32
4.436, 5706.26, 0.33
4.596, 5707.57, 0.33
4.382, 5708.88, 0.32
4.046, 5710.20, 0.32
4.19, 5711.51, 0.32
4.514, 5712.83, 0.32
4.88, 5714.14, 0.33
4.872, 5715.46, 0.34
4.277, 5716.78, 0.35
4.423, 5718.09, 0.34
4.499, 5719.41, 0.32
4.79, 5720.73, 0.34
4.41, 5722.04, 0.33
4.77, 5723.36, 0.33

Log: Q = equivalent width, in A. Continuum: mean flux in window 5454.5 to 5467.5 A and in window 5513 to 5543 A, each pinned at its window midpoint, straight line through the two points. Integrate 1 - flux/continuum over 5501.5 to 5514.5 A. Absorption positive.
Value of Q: 0.5 A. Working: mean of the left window 4.73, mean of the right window 4.56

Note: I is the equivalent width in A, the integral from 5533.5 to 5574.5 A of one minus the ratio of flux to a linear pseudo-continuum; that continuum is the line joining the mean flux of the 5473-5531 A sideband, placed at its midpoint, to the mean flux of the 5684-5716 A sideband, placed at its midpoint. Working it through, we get -0.81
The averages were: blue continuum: 4.57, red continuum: 4.43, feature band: 4.63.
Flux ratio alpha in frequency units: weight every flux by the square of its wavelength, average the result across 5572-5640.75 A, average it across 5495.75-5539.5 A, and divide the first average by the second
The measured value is 1.04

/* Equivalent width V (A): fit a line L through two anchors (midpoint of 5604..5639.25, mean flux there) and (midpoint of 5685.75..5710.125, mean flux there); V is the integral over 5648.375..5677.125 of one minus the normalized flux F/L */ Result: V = 0.58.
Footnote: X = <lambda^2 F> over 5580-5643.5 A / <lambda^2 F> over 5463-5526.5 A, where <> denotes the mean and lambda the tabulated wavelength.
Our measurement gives 1.03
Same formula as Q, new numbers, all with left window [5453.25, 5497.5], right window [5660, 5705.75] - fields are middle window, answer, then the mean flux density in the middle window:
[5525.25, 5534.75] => 0.1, 4.53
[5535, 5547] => 0.1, 4.54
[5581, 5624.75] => -1.2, 4.61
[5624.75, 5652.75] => -0.1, 4.44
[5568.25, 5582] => -0.2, 4.61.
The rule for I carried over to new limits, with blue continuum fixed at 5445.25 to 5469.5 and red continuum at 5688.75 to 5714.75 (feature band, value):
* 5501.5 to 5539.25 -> 1.1 A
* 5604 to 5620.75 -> -0.4 A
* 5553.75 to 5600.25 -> -0.3 A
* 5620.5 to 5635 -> 0.1 A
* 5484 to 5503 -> 1.0 A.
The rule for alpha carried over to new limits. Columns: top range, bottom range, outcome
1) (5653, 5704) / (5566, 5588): 0.97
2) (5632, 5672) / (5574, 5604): 0.99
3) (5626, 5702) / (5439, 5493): 1.01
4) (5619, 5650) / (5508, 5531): 1.01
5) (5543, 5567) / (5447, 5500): 1.03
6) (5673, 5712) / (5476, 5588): 1.00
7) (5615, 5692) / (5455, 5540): 1.02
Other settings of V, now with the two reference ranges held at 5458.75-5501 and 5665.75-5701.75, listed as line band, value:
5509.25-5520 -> 0.1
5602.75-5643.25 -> -0.5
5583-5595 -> -0.3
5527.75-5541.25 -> 0.3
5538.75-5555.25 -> -0.4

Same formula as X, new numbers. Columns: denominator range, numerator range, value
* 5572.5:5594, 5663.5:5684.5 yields 0.96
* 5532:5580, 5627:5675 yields 0.99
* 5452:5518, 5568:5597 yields 1.04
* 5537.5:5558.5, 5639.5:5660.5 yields 1.00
